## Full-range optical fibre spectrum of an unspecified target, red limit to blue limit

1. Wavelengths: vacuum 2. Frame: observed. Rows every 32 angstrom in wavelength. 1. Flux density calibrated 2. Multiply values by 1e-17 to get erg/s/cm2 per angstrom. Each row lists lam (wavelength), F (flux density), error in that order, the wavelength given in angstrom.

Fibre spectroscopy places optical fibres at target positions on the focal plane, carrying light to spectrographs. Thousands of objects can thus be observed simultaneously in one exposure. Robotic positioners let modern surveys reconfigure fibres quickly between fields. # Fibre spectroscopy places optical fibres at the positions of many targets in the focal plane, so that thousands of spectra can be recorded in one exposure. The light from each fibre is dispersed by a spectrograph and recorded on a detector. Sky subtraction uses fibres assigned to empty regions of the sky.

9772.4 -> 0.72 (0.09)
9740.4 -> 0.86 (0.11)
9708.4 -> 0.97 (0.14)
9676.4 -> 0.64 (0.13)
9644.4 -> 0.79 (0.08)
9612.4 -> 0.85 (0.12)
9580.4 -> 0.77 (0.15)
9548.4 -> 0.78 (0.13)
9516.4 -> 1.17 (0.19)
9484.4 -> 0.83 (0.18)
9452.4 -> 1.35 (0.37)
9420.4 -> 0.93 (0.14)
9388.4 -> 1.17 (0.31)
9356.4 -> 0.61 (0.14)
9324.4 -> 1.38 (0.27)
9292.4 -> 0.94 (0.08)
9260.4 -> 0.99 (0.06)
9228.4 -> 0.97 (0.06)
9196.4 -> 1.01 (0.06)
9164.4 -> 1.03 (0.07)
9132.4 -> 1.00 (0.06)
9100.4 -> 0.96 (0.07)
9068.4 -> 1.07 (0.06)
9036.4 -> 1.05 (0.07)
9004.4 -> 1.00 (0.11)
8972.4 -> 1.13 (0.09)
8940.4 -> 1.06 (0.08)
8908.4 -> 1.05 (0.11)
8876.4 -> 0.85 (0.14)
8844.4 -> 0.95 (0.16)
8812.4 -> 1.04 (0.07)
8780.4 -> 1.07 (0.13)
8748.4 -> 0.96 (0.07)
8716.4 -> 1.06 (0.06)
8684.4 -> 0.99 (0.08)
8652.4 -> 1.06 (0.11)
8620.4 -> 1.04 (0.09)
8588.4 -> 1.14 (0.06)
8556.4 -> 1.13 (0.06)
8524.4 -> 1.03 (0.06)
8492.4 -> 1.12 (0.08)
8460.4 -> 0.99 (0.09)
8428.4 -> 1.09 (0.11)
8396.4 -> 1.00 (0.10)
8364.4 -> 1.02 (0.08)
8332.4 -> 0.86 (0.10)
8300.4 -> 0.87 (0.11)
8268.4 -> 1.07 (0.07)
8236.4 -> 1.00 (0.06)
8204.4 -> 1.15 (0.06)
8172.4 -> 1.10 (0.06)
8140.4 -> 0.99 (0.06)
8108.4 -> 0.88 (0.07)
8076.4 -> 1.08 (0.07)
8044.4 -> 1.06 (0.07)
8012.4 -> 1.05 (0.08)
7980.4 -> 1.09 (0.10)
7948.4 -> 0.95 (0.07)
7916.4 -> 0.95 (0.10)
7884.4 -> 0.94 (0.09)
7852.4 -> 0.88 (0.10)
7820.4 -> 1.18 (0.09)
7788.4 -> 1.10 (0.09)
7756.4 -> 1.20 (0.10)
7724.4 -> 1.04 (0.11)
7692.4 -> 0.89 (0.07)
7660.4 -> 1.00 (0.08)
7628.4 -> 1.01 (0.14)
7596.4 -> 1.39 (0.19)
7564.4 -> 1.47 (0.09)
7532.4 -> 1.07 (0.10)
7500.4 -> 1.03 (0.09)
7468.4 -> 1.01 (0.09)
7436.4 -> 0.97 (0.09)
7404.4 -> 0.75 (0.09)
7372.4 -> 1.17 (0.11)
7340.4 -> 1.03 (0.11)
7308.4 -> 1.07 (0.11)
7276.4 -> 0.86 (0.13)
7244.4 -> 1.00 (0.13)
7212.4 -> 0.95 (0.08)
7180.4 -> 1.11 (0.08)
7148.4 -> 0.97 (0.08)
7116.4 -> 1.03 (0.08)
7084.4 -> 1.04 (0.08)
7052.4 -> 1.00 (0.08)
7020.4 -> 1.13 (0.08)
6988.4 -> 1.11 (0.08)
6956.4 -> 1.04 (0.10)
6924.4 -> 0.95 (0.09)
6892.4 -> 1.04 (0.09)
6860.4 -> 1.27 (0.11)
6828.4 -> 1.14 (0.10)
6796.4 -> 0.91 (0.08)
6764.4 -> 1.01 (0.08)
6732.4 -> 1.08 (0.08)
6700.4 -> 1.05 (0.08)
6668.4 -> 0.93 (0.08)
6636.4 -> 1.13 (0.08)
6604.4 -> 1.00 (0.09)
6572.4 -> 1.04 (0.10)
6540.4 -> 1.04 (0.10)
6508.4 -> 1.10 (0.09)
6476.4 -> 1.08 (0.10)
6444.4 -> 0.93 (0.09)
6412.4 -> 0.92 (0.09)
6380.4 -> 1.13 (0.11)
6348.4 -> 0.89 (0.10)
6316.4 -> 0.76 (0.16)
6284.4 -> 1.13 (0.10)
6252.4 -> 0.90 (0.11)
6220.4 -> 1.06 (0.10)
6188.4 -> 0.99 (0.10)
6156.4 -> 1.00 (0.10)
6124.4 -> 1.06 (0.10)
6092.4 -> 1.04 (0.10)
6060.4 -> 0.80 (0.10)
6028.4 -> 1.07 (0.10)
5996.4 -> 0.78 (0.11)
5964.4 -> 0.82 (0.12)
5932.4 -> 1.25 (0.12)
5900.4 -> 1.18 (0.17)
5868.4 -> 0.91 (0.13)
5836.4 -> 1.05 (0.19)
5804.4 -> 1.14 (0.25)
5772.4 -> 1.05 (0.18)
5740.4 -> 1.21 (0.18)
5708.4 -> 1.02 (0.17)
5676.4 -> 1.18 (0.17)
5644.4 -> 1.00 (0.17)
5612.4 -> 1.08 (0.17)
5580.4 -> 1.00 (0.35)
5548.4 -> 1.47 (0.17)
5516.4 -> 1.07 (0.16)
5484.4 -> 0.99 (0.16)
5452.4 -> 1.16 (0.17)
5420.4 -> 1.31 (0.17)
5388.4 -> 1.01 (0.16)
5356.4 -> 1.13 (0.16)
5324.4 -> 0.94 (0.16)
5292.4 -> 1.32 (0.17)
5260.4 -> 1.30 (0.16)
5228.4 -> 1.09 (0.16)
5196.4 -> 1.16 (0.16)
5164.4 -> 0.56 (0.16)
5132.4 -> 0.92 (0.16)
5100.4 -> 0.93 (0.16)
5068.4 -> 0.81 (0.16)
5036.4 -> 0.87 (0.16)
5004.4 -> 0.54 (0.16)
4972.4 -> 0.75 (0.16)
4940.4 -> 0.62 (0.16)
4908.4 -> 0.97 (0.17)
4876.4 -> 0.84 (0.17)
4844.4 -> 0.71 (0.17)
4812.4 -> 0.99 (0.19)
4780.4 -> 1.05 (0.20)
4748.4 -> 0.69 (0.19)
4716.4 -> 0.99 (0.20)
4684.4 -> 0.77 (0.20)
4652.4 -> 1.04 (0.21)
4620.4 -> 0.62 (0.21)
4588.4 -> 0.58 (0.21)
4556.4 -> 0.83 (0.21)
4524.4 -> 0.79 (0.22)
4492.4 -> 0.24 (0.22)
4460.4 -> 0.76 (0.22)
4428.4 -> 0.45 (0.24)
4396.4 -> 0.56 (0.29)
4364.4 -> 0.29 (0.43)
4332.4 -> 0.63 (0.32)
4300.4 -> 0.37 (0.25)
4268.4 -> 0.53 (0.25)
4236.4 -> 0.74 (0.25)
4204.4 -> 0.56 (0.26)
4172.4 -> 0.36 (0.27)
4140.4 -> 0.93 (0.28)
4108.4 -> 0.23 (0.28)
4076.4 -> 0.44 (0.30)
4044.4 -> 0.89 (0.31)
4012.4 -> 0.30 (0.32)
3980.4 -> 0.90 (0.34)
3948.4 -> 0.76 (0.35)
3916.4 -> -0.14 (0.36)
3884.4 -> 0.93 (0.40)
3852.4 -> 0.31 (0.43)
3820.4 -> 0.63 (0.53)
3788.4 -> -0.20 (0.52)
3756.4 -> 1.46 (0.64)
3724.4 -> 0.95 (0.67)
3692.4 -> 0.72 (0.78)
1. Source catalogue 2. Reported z 0.15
